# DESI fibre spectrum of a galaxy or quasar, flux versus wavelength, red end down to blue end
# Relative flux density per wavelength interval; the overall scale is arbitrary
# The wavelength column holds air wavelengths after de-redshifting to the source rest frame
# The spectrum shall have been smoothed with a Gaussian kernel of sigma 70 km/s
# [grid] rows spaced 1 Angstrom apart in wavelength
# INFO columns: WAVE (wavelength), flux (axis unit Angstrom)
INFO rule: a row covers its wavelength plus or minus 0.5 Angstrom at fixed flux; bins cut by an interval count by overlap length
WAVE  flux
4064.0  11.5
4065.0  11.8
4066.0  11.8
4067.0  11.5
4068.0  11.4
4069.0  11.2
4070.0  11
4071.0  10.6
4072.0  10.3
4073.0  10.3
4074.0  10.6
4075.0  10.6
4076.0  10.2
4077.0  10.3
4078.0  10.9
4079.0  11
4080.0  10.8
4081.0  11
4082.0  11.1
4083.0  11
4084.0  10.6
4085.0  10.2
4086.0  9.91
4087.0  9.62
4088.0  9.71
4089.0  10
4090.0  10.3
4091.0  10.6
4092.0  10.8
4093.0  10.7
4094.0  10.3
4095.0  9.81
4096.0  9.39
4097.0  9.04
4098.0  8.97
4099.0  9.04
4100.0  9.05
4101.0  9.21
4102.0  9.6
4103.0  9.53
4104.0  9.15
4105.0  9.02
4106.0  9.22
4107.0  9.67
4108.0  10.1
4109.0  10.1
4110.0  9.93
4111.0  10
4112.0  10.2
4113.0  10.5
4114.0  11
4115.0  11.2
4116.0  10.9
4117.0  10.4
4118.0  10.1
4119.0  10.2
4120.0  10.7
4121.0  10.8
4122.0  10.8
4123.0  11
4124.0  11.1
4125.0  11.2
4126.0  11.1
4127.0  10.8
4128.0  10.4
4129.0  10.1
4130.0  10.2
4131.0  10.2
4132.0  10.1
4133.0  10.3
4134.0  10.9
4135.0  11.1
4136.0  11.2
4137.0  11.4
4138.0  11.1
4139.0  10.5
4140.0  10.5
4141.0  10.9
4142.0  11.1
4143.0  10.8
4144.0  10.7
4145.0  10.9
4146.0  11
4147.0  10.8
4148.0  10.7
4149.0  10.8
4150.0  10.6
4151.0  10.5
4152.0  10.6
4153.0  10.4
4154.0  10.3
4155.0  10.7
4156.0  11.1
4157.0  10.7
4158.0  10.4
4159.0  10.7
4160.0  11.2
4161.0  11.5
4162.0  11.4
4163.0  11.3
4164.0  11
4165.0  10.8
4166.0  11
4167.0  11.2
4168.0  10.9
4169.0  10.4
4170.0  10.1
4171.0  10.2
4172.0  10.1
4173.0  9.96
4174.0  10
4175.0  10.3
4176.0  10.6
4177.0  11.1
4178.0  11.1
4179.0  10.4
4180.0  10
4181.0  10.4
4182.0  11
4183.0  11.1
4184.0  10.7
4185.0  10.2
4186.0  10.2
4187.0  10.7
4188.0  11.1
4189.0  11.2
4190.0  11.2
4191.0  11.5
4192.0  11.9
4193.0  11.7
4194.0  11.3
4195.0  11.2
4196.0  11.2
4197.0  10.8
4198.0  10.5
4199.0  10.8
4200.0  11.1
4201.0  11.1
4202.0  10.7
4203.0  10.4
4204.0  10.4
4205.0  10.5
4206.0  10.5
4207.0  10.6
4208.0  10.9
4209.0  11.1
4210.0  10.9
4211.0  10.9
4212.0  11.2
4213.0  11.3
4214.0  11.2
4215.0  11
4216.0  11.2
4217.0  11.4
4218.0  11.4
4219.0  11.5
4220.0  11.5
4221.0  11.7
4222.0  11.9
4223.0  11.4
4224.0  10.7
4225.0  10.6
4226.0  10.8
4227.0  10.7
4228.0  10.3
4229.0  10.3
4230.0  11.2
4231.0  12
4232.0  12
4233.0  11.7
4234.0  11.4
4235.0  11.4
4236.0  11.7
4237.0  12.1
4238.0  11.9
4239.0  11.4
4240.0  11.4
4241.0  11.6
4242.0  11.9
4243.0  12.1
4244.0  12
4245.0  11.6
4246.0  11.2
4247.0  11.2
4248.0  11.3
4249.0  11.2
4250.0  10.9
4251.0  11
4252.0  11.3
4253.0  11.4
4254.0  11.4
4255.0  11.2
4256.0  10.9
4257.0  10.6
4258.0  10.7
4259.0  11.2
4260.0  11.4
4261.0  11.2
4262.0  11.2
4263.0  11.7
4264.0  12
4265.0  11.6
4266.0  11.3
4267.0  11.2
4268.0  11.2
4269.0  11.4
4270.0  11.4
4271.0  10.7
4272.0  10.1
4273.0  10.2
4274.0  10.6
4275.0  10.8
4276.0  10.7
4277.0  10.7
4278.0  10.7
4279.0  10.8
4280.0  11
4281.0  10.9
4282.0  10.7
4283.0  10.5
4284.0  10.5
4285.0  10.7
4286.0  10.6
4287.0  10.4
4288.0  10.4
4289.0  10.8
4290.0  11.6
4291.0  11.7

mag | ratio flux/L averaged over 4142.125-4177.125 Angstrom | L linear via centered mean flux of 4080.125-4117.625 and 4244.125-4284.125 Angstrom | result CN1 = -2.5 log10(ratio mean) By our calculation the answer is -0.03 mag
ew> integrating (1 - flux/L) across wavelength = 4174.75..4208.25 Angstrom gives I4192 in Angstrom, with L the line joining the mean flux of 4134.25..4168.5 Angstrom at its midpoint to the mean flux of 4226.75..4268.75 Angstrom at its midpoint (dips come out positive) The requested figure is 0.72 Angstrom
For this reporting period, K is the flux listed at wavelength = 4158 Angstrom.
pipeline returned 10.4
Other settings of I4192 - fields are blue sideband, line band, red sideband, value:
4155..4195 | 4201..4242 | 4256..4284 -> -1.1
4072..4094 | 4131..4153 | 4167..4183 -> -0.6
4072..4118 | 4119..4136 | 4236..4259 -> -0.5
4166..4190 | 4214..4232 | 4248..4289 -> -0.7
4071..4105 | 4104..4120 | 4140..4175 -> 0.3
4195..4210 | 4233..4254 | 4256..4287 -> -1.2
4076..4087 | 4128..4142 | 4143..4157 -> 0.0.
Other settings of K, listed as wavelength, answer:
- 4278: 10.7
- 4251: 11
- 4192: 11.9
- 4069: 11.2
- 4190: 11.2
